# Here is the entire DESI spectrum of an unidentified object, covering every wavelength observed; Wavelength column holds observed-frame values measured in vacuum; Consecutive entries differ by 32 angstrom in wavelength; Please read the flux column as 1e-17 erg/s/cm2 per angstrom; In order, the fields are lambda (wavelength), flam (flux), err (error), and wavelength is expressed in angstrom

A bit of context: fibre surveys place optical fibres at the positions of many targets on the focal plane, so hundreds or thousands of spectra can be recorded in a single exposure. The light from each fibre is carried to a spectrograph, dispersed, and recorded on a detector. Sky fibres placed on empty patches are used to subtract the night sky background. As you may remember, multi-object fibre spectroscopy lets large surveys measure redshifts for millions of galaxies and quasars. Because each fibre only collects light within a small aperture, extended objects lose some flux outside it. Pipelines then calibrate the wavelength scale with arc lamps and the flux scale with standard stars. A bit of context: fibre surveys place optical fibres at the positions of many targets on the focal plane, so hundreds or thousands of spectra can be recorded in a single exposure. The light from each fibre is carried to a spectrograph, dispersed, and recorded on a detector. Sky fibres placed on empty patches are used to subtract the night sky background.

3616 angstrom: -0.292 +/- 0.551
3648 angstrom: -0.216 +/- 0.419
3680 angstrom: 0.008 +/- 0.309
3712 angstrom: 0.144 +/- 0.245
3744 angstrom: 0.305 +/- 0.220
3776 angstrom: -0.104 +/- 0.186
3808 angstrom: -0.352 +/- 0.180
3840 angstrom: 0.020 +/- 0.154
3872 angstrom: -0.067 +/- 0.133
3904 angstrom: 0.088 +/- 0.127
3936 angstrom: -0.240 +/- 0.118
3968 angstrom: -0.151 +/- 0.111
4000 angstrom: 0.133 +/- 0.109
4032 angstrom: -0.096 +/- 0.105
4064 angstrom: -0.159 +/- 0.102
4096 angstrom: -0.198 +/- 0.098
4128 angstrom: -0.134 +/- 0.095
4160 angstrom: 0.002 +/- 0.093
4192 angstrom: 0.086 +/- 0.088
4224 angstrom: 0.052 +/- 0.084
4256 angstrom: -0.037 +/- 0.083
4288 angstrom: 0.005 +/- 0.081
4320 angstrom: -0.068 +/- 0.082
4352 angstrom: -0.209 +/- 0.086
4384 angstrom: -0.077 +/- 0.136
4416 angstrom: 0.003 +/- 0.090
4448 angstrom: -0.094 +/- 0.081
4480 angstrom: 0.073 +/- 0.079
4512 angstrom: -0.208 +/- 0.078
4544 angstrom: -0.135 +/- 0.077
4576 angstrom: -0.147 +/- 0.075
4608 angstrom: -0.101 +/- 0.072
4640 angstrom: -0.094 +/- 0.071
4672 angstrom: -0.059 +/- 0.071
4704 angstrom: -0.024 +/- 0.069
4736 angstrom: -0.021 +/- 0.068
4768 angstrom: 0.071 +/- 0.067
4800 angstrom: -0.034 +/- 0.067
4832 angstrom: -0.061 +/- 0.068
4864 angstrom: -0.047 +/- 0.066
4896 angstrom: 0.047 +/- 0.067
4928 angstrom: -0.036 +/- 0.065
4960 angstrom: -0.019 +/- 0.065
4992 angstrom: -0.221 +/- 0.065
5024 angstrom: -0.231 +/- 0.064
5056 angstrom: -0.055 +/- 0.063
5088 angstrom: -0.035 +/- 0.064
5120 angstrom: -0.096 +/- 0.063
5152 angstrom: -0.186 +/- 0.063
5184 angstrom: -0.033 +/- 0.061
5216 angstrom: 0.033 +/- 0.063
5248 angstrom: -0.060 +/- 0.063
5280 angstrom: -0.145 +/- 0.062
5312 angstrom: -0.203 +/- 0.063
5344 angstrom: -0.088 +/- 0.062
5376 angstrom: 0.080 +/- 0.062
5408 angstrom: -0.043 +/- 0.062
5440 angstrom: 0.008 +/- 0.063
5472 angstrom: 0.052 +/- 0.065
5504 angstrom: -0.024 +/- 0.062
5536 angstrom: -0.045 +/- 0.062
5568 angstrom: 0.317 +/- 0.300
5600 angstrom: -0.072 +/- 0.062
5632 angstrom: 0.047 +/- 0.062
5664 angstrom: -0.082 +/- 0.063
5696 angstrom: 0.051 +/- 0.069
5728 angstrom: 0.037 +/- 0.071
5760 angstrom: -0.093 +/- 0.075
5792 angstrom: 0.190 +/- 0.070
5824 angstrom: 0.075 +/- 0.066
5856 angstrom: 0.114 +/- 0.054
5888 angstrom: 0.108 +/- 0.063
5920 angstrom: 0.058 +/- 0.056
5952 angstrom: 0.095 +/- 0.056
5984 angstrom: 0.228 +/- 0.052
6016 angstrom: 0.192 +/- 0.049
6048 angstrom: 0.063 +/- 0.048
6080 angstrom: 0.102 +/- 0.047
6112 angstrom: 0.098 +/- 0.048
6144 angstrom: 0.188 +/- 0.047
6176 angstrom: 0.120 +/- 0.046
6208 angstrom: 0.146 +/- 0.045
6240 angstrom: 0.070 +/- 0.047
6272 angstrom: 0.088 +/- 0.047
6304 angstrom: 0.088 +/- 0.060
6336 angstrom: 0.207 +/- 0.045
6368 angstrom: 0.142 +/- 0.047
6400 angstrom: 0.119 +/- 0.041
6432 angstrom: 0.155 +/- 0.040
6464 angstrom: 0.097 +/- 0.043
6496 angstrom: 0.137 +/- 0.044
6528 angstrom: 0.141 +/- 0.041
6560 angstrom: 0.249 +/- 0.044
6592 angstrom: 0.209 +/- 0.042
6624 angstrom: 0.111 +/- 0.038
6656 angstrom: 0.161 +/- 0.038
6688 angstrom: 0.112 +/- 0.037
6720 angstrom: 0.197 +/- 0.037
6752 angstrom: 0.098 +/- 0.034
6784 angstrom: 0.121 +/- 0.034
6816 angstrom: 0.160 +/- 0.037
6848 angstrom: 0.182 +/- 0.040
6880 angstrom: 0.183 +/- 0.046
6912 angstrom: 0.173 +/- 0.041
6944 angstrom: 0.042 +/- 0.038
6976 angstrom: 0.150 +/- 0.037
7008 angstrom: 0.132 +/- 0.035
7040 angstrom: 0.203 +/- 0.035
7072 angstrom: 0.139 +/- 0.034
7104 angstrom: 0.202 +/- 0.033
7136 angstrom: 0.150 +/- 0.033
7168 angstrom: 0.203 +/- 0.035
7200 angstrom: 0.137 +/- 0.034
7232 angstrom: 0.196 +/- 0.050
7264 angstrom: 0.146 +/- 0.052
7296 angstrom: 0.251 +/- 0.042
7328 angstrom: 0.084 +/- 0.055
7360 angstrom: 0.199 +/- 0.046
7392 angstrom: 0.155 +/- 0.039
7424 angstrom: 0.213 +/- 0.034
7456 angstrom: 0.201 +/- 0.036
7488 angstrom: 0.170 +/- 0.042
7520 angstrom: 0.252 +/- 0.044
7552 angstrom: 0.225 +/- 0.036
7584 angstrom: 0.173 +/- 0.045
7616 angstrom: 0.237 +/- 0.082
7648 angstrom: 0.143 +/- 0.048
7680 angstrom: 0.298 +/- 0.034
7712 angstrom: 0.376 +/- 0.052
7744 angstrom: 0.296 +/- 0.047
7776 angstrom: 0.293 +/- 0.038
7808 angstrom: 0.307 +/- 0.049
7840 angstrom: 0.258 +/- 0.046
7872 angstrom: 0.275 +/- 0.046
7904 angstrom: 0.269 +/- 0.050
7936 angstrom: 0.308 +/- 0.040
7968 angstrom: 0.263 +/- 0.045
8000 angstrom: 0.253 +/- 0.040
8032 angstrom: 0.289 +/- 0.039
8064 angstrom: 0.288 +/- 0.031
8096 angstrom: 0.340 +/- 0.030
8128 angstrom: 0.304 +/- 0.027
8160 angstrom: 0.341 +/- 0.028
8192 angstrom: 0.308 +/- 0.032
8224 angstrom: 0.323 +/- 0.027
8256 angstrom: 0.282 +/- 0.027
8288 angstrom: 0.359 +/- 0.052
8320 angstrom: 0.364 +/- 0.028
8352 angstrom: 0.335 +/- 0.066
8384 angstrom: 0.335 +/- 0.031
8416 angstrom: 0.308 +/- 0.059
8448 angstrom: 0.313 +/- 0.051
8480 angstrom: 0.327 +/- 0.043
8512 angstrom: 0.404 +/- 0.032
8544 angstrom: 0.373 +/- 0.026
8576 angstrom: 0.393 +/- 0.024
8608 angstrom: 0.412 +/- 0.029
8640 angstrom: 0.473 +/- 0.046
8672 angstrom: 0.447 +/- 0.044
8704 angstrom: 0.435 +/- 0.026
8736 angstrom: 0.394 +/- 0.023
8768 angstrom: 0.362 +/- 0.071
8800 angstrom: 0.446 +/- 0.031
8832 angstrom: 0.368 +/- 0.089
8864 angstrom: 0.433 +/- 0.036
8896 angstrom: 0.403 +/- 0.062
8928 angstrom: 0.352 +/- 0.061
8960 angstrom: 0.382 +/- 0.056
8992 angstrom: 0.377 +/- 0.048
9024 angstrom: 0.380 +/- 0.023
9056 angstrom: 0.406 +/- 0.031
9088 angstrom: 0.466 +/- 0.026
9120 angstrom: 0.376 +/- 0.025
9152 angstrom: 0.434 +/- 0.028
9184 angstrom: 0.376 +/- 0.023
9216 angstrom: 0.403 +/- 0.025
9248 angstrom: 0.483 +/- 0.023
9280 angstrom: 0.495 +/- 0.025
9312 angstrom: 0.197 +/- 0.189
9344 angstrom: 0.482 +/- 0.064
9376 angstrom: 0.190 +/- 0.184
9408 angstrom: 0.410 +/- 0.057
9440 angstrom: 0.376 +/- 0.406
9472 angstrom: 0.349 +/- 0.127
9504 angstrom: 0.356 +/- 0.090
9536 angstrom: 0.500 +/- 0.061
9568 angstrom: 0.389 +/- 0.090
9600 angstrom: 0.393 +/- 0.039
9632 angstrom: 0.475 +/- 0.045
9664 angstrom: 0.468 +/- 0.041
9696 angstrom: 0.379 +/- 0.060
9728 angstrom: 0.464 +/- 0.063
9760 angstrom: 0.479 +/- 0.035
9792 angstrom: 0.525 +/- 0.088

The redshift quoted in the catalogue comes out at 0.93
